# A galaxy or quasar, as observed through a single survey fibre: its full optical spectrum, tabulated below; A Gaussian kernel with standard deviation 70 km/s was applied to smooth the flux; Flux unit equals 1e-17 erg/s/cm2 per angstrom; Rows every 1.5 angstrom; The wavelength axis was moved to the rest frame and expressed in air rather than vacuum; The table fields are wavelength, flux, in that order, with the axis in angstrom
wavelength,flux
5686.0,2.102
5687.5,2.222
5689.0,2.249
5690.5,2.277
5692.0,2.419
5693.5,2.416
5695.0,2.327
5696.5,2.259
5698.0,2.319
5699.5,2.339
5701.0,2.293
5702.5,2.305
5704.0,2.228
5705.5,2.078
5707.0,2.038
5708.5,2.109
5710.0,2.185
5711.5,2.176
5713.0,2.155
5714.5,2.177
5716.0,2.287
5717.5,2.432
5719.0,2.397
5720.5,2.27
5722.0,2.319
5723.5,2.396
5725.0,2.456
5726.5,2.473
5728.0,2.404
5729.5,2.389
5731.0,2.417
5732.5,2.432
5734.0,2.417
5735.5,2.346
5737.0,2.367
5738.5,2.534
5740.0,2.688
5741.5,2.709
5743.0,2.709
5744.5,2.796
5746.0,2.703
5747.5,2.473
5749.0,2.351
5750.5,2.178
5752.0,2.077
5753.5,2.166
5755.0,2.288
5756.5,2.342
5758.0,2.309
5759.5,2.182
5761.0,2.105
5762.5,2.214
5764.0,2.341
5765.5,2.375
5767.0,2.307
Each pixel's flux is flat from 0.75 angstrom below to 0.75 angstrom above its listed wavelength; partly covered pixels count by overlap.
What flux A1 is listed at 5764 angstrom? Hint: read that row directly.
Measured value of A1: 2.341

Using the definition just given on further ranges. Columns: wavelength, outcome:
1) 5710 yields 2.185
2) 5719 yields 2.397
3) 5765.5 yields 2.375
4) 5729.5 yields 2.389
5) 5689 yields 2.249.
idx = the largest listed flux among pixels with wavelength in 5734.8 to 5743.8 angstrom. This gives 2.709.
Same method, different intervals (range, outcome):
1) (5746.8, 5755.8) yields 2.473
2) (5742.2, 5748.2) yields 2.796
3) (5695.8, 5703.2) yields 2.339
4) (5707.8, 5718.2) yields 2.432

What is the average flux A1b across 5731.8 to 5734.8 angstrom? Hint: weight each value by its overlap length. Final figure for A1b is 2.42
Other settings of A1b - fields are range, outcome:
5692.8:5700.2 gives 2.33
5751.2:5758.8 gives 2.24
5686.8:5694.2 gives 2.32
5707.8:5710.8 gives 2.15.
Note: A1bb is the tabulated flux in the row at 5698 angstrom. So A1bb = 2.319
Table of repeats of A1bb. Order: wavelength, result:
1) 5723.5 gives 2.396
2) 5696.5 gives 2.259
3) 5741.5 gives 2.709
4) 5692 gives 2.419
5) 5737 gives 2.367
